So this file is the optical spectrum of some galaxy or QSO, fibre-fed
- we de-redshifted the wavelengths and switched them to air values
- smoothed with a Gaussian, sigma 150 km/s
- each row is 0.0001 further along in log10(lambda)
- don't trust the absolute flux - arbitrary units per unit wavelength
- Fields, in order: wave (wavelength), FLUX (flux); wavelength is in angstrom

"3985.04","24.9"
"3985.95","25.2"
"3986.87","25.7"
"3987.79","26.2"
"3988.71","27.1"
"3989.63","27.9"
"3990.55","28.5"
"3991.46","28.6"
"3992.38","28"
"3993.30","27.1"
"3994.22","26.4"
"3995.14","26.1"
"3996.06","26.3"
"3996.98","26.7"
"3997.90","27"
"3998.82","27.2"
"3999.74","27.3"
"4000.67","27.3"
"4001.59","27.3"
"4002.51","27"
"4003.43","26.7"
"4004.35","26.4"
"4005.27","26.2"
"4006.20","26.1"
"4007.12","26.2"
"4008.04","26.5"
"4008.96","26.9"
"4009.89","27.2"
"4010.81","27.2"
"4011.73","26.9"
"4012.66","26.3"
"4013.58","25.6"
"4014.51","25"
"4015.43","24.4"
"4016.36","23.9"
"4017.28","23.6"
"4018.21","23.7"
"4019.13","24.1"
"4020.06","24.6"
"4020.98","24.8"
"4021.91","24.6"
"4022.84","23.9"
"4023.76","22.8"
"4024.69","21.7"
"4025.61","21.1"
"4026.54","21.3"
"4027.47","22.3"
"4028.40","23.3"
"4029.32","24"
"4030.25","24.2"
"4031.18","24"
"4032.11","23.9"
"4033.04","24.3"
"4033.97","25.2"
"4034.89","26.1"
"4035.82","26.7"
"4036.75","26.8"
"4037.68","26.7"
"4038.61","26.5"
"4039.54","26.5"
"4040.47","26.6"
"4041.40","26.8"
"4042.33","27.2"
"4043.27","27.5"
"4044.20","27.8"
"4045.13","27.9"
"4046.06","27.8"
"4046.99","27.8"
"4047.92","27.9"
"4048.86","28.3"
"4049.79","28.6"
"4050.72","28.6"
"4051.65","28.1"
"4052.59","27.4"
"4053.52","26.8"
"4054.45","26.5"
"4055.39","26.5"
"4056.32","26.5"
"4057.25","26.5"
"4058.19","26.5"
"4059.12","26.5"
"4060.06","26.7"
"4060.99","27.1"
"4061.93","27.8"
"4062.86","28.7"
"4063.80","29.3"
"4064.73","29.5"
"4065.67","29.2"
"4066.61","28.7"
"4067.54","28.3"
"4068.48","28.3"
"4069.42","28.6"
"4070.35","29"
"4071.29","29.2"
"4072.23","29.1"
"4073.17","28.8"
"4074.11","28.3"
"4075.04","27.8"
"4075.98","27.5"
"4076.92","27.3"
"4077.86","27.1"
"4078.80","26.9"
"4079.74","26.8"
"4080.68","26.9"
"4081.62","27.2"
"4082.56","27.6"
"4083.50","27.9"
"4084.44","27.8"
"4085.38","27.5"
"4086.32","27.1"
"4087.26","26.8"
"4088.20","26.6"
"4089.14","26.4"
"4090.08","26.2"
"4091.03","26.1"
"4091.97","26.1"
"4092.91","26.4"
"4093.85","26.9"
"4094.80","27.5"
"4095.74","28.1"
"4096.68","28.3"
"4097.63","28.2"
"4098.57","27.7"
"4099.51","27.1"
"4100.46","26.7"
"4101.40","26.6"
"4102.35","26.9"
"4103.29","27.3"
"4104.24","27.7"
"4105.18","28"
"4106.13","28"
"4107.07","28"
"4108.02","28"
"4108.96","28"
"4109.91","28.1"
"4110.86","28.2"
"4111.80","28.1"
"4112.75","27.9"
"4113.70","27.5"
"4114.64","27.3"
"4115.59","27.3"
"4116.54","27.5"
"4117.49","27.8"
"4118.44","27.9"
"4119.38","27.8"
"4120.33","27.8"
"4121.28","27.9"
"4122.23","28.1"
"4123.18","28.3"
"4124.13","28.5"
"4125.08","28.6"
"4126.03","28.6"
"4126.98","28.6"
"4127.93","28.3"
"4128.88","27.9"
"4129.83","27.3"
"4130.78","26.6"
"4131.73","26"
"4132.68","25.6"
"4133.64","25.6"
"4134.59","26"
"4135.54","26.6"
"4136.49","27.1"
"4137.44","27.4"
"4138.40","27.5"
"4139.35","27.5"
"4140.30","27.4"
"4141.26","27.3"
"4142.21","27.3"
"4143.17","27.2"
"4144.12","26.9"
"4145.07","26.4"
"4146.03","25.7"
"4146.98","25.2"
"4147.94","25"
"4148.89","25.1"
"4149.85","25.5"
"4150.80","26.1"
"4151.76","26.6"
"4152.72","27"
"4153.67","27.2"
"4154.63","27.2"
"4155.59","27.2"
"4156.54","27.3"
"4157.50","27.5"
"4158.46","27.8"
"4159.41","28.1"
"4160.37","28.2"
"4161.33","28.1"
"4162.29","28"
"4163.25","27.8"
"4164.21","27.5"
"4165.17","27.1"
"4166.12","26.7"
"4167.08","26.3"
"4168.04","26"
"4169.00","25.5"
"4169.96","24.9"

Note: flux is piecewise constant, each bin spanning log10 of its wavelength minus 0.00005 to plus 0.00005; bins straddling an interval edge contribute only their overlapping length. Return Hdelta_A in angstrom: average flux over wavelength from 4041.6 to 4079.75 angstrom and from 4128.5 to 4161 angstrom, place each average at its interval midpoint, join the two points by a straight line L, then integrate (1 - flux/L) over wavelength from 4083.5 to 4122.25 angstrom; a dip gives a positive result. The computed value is -0.2 angstrom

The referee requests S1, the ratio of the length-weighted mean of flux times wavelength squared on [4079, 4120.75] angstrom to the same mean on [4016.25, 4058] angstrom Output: 1.10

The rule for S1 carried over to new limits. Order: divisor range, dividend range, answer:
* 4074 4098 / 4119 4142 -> 1.03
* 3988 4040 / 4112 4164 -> 1.13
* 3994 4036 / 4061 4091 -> 1.14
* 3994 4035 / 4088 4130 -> 1.15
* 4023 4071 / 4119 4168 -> 1.07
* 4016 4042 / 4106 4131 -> 1.19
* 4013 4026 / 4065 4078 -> 1.22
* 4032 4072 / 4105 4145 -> 1.04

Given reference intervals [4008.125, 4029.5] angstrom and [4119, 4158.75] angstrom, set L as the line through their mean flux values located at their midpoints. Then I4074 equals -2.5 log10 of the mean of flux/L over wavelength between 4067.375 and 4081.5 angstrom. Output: -0.10 mag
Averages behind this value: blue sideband 24.4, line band 28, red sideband 27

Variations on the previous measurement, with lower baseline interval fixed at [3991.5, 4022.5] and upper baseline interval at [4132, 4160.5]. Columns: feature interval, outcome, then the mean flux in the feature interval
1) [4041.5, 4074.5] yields -0.063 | 27.9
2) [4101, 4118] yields -0.045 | 27.7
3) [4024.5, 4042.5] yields 0.061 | 24.8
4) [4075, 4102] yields -0.027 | 27.1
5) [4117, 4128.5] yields -0.062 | 28.2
